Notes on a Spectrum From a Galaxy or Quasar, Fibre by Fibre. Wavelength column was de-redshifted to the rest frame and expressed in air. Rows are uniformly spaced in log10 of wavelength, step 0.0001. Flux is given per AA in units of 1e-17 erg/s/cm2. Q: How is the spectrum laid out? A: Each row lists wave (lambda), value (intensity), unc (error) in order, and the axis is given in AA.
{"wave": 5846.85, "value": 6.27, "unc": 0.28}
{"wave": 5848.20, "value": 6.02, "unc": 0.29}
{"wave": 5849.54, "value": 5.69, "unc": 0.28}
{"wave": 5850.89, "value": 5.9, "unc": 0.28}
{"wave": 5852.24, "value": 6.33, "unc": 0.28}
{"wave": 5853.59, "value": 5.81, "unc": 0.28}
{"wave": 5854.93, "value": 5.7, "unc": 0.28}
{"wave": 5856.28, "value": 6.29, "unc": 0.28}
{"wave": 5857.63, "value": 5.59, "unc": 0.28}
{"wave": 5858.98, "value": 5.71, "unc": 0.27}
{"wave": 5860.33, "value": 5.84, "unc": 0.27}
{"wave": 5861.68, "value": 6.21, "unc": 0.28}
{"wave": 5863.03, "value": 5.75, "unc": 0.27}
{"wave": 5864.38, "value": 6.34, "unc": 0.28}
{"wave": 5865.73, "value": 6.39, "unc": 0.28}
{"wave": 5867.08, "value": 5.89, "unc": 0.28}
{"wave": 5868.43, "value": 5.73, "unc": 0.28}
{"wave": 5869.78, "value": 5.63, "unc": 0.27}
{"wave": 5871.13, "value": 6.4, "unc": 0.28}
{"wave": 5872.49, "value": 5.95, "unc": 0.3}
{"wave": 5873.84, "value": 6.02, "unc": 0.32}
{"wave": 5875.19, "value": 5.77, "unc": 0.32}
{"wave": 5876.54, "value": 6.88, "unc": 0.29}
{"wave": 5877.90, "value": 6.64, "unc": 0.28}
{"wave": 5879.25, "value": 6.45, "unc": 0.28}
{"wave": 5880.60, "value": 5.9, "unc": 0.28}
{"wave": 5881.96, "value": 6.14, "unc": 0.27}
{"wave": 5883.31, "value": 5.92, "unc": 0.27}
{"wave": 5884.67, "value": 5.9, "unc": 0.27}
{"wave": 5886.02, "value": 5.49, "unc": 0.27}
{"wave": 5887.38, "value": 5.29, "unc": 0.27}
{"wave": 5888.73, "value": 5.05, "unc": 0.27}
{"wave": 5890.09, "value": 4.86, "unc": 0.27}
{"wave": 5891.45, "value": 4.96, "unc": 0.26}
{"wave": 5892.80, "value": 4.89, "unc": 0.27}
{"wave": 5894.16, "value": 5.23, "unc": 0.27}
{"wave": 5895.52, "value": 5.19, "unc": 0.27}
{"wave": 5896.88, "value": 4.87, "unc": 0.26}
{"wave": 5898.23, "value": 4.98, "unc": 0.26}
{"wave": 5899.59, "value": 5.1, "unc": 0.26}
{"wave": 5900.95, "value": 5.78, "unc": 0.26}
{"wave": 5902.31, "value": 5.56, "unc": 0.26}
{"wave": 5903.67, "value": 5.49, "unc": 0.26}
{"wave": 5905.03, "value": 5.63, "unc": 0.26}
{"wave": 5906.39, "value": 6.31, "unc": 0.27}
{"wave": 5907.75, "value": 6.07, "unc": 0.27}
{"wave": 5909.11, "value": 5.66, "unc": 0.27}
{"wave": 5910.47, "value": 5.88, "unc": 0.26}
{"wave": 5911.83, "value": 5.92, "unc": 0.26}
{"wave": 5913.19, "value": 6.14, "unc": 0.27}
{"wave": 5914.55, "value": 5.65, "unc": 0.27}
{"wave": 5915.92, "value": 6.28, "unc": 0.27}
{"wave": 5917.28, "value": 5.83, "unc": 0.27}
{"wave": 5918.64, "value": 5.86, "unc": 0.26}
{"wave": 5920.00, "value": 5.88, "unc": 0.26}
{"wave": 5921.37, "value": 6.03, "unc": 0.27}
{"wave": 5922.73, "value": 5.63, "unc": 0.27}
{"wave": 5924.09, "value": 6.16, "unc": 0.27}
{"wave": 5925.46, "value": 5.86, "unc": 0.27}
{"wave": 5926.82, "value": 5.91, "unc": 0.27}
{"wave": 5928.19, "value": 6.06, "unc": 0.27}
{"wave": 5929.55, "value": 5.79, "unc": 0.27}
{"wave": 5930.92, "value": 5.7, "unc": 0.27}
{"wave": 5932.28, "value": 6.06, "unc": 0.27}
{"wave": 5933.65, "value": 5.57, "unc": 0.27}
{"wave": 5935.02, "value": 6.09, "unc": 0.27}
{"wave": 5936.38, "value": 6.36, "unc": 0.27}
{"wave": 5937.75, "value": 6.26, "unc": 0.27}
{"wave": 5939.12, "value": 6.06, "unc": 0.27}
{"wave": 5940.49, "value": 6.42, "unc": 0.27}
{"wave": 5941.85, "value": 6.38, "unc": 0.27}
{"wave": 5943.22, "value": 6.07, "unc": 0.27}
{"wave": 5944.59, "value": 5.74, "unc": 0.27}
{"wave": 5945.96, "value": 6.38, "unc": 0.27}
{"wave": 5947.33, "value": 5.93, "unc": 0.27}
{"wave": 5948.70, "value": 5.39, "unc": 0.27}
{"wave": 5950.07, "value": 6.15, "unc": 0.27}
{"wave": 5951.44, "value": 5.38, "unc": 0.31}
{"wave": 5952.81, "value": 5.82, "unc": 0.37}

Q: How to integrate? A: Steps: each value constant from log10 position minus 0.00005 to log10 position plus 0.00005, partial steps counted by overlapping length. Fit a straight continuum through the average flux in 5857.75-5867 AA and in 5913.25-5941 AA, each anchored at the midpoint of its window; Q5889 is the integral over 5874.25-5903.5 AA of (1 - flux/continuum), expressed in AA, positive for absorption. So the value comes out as 2.1 AA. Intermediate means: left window 6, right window 5.97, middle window 5.57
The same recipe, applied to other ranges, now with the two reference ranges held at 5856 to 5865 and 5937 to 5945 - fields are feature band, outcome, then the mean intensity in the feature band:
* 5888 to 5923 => 2.9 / 5.57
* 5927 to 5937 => 0.3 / 5.94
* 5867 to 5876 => 0.1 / 5.93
